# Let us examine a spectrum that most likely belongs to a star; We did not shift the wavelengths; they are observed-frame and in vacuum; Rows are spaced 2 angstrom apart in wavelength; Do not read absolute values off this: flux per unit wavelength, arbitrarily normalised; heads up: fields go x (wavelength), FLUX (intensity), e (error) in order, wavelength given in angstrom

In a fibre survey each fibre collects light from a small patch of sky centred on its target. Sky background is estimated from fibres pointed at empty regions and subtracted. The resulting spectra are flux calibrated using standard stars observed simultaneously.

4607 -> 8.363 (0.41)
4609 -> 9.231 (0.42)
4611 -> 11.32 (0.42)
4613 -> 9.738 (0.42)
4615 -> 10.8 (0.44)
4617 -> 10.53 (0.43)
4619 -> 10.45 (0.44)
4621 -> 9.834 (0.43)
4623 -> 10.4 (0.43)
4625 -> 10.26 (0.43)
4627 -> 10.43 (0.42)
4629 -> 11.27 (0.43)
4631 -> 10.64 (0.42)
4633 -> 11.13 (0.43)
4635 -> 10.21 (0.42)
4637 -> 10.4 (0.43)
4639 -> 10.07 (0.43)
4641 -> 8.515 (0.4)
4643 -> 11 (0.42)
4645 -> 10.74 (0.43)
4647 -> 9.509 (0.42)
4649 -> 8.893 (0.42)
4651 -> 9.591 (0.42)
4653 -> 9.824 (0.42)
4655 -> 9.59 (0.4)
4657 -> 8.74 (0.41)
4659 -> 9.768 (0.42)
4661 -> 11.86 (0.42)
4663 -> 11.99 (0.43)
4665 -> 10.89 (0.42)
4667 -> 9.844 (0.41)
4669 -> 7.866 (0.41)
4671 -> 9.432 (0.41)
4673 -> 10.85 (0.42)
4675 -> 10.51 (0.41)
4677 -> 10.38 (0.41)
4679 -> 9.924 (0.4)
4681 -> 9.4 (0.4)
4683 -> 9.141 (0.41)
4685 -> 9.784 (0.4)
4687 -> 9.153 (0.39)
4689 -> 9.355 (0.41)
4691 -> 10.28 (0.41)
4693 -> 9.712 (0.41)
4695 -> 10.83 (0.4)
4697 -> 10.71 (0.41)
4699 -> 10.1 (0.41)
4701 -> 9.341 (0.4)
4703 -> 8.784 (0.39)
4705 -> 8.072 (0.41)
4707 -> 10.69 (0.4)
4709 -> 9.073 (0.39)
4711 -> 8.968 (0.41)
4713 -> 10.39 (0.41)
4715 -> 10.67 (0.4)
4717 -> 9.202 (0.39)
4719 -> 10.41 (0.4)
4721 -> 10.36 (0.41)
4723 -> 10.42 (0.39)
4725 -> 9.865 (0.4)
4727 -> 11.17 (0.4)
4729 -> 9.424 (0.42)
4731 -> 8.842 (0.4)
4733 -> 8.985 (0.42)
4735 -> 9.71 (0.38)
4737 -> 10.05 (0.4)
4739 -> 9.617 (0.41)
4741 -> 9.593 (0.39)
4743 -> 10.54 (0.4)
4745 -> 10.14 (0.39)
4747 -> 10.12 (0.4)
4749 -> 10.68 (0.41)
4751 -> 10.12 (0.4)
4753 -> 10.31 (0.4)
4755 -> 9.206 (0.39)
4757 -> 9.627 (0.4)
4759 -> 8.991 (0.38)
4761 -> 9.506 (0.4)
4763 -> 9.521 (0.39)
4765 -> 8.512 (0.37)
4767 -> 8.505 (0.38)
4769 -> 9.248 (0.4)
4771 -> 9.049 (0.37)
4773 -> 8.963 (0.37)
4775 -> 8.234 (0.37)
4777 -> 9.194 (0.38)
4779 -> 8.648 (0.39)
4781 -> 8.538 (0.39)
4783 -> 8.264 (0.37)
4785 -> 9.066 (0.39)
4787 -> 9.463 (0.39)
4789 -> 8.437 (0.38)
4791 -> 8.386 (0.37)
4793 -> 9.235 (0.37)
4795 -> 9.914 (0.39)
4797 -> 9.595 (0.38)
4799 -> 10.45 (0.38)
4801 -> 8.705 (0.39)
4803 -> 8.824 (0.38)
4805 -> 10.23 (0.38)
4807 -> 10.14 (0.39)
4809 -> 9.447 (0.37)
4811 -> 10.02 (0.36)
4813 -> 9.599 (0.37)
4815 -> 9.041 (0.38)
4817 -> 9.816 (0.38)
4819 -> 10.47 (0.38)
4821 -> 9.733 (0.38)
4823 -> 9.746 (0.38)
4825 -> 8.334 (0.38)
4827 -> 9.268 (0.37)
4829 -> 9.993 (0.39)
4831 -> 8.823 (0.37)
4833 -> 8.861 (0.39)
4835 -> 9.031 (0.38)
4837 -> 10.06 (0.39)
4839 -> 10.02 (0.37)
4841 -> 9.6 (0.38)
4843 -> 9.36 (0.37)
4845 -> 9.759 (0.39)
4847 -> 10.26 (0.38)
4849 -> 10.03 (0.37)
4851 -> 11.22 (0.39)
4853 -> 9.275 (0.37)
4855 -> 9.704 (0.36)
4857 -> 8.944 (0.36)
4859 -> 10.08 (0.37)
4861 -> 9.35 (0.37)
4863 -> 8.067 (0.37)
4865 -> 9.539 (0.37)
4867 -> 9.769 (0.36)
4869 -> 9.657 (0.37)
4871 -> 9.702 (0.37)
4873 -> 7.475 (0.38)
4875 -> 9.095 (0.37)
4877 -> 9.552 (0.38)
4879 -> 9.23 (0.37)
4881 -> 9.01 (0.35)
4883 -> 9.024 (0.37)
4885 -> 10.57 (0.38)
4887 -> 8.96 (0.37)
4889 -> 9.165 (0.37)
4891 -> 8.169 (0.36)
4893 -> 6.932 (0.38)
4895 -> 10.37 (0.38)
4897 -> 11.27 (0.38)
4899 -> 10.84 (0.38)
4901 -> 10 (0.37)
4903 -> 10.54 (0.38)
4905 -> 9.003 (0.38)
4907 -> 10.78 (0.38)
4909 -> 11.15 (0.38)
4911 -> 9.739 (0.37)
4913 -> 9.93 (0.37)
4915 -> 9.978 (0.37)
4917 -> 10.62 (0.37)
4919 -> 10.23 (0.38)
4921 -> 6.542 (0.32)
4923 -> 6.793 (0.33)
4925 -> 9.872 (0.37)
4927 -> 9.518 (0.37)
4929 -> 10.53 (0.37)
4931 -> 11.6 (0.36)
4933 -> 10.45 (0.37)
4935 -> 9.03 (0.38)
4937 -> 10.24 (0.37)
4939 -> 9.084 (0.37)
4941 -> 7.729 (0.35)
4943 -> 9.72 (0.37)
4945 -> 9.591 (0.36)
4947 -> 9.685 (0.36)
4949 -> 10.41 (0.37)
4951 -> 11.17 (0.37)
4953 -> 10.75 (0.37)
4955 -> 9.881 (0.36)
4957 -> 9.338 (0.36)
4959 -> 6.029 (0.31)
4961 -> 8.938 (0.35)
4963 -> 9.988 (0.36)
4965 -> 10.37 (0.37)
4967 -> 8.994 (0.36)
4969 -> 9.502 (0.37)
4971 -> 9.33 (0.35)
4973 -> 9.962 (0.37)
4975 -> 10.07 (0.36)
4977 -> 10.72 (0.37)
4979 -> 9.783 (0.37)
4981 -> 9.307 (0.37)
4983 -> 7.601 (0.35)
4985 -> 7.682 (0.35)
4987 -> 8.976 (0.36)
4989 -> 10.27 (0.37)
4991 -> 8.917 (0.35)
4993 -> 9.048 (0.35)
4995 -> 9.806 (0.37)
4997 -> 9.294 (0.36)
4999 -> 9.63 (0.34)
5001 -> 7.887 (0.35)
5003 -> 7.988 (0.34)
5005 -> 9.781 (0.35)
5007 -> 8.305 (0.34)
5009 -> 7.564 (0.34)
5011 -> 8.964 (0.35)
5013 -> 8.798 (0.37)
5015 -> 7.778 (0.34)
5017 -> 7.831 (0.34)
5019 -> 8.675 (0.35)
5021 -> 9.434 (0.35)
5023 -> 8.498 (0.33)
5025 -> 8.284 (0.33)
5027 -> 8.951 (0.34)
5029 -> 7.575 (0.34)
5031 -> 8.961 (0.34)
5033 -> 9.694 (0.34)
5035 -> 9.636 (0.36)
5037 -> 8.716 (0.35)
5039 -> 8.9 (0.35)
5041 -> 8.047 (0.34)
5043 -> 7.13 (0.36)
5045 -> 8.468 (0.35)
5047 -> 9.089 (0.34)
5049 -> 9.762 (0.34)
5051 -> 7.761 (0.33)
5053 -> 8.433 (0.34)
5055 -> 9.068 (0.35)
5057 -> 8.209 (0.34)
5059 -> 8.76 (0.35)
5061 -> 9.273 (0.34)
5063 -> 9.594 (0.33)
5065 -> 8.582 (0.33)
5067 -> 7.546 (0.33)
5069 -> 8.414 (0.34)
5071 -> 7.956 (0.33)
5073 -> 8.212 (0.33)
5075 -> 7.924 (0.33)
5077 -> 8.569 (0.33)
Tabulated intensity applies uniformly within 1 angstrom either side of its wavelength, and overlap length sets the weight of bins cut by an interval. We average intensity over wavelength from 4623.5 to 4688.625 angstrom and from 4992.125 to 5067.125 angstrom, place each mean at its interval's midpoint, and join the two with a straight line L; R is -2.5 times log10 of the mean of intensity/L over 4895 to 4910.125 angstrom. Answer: -0.15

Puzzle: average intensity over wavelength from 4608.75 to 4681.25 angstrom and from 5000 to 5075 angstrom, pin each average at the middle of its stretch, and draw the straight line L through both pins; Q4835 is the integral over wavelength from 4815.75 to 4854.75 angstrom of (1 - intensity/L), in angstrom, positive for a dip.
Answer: -1.2 angstrom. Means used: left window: 10.2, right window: 8.55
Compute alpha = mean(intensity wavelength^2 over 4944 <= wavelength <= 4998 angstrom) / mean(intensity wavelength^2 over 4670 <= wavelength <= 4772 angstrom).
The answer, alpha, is 1.08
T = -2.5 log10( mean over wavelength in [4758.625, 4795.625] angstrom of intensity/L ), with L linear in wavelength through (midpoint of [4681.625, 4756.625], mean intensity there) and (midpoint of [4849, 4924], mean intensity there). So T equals 0.09 mag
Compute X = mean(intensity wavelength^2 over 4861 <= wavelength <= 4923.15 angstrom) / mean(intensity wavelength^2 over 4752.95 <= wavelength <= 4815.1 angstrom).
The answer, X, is 1.07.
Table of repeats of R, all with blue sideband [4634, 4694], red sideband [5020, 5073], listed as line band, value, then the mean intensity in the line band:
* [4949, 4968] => -0.07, 9.54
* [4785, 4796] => 0.05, 9.09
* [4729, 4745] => 0.00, 9.64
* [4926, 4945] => -0.09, 9.76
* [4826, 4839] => -0.01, 9.39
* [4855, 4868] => -0.01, 9.32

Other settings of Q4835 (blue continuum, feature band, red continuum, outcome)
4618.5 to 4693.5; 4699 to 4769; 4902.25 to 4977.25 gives 1.8 angstrom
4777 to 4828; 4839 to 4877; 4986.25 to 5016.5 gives -1.3 angstrom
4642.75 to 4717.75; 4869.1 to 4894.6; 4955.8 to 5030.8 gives 0.8 angstrom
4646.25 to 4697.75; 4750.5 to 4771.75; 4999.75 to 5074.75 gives 0.6 angstrom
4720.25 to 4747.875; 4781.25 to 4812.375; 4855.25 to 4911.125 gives 1.3 angstrom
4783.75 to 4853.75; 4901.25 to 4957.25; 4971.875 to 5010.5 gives -3.3 angstrom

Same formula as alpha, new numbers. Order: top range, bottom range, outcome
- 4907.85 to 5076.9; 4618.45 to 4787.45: 1.05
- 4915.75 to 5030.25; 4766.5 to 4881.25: 1.04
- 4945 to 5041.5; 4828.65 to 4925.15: 1.00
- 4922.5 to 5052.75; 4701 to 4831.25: 1.05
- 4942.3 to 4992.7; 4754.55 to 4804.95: 1.13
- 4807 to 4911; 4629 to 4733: 1.04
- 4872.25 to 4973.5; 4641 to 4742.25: 1.07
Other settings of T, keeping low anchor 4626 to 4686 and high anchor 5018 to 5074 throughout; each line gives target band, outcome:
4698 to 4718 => 0.039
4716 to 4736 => -0.003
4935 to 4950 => -0.053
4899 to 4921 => -0.105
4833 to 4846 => -0.021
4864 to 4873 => -0.016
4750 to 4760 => 0.006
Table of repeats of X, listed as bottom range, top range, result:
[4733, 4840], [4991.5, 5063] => 1.02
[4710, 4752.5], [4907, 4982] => 1.06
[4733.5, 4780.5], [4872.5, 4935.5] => 1.08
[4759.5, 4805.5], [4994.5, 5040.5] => 1.06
